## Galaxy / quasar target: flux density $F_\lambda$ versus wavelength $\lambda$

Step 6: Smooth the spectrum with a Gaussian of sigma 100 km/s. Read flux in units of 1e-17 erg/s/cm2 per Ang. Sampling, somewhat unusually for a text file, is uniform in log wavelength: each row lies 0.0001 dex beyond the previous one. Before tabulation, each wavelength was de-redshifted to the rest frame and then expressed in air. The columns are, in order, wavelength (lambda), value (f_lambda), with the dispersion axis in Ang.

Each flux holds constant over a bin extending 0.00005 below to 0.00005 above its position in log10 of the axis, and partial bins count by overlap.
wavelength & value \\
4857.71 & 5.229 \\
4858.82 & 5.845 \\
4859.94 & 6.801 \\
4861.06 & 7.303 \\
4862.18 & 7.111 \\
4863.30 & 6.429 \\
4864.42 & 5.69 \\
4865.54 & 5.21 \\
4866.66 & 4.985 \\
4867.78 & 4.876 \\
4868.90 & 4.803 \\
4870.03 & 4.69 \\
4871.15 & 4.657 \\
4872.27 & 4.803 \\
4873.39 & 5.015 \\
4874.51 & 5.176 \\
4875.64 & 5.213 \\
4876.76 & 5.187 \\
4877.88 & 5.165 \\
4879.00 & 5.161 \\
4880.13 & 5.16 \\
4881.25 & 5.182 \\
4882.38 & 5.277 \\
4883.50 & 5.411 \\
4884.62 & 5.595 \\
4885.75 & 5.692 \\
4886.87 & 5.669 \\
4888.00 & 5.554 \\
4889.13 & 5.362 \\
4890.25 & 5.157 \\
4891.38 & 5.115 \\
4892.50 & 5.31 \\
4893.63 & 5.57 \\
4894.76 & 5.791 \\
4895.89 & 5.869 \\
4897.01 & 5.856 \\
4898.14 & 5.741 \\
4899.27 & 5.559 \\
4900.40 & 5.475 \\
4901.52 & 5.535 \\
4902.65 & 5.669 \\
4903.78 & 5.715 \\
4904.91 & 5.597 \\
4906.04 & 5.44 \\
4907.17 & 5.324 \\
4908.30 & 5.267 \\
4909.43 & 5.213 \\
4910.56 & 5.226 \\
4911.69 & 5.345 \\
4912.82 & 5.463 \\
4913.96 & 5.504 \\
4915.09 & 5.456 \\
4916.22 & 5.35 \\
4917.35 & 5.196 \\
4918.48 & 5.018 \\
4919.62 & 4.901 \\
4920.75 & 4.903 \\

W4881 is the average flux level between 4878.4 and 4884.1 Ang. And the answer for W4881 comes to 5.24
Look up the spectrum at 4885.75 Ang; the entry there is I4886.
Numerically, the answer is 5.692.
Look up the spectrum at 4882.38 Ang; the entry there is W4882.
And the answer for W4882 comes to 5.277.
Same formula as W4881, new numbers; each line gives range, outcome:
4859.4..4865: 6.66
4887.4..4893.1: 5.3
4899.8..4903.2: 5.57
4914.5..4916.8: 5.42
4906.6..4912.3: 5.28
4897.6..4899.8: 5.65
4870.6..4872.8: 4.73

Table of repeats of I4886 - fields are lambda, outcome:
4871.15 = 4.657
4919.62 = 4.901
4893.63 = 5.57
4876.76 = 5.187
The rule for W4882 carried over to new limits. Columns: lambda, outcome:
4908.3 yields 5.267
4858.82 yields 5.845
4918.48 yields 5.018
